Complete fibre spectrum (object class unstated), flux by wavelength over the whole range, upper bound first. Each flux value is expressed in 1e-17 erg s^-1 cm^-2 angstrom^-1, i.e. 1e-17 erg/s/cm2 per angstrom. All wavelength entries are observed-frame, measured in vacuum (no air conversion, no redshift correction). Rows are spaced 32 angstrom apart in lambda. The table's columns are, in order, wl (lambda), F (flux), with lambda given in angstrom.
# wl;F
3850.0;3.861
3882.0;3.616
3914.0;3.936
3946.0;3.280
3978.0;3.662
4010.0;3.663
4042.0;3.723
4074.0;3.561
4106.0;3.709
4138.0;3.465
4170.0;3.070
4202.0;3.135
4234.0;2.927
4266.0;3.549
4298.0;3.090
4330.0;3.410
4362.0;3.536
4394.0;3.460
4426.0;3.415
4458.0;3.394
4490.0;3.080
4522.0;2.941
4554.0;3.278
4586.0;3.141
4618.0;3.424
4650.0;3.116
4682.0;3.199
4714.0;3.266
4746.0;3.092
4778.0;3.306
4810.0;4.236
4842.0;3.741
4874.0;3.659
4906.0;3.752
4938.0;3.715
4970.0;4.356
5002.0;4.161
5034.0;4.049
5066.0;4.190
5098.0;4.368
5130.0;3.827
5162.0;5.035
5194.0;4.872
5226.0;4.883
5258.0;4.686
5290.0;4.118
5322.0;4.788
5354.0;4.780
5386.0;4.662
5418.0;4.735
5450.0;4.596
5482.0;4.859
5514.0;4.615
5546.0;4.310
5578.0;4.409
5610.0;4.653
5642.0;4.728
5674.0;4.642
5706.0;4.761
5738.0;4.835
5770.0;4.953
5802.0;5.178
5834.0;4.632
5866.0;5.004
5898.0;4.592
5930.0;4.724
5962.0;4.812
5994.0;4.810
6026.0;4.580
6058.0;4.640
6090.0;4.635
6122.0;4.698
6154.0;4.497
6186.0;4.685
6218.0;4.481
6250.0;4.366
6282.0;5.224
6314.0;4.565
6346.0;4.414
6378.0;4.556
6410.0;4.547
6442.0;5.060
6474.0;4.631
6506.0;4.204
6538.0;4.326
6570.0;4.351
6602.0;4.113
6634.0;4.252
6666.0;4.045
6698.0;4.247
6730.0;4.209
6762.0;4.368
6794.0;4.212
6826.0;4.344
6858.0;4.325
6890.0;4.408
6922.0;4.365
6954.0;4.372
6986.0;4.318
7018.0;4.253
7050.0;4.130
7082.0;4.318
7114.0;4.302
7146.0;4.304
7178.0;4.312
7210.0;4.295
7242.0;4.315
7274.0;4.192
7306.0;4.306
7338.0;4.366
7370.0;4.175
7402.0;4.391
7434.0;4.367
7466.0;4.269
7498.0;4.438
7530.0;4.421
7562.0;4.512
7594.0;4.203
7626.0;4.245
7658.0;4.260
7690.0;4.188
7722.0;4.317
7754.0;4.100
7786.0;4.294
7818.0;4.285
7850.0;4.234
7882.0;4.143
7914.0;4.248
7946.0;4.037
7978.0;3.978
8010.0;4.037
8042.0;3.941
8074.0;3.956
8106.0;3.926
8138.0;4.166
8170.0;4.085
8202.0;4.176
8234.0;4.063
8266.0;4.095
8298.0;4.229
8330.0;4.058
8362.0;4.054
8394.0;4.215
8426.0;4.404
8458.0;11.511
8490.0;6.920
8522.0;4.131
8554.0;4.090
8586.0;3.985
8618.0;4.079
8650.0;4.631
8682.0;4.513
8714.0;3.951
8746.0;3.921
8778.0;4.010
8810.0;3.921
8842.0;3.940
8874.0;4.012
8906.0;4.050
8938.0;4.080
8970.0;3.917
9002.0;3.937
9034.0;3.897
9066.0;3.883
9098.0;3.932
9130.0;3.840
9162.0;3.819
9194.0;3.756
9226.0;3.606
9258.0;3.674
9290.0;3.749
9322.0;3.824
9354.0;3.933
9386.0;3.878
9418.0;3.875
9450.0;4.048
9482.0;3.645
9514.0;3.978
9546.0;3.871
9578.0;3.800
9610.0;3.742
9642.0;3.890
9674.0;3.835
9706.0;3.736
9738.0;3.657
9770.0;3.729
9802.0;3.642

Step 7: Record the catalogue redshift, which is 0.29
